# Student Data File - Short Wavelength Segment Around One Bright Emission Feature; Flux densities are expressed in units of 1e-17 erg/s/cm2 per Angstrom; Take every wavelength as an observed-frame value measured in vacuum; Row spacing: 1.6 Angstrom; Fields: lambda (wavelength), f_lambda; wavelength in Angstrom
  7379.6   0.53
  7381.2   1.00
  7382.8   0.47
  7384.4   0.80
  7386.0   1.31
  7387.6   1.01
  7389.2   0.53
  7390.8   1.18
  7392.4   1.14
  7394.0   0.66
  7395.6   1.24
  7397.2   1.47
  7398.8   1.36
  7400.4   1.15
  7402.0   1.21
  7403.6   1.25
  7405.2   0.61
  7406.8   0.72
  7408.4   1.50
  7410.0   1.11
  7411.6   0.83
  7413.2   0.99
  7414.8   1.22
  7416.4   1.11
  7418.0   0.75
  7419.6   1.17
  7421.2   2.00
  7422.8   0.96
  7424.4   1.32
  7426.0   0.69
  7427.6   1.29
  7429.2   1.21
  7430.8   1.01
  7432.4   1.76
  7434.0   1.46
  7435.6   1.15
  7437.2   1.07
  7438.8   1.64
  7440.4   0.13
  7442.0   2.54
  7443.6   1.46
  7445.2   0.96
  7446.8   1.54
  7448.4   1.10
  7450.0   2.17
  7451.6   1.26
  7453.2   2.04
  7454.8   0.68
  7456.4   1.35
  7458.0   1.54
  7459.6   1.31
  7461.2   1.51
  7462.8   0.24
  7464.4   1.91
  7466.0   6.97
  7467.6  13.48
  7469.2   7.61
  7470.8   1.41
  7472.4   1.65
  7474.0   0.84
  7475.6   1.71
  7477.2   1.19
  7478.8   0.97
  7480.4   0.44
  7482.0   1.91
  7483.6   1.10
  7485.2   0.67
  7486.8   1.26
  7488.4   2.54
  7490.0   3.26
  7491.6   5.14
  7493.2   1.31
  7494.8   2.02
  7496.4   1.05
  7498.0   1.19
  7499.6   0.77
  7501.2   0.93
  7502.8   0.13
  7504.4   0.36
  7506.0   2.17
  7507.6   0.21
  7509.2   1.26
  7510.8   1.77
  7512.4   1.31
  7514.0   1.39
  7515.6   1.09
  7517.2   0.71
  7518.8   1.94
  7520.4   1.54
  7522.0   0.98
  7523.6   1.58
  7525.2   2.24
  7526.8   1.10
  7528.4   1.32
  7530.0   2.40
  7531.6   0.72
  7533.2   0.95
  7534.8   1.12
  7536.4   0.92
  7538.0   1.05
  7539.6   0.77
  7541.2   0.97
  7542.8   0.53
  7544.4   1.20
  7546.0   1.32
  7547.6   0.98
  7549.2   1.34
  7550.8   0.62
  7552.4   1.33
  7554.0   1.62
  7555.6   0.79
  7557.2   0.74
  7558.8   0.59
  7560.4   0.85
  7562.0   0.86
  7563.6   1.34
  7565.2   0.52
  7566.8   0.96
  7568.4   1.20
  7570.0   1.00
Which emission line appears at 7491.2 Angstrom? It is [N II]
